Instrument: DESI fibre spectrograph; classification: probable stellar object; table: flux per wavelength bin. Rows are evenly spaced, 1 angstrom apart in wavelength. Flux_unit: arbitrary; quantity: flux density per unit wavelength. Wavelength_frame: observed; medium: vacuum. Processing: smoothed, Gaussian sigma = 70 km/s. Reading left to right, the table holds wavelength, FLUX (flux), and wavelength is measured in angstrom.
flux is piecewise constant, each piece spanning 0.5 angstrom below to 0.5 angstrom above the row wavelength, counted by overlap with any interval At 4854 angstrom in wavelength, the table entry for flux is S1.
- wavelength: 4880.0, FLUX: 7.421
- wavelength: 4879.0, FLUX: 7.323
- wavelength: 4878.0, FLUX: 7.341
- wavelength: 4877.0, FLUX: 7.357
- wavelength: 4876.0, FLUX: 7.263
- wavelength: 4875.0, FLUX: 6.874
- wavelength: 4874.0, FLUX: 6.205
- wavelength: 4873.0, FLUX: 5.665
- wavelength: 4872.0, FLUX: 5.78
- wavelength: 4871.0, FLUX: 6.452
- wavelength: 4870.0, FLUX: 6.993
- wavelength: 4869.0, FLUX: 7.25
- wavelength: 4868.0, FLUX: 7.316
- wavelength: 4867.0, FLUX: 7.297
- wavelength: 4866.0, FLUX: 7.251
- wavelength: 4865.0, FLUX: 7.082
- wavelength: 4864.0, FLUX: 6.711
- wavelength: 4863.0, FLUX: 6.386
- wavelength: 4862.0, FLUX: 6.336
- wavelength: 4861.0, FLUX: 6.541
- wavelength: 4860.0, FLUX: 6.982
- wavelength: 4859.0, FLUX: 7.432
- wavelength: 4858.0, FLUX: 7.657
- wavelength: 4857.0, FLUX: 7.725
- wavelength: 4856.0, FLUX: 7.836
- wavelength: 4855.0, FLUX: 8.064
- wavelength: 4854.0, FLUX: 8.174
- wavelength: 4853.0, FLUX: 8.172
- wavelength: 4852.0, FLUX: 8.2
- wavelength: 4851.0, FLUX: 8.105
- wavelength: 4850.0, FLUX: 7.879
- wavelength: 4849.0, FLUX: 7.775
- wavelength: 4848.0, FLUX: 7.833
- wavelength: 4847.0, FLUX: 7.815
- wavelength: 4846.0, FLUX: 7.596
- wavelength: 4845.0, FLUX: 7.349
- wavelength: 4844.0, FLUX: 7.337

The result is 8.174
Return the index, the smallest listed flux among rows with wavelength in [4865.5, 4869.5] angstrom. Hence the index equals 7.25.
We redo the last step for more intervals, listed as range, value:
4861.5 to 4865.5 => 6.336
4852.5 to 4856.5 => 7.836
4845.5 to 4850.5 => 7.596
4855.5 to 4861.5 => 6.541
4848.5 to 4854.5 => 7.775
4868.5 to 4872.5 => 5.78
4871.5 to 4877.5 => 5.665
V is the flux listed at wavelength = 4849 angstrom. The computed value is 7.775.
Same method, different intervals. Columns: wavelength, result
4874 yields 6.205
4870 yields 6.993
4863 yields 6.386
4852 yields 8.2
